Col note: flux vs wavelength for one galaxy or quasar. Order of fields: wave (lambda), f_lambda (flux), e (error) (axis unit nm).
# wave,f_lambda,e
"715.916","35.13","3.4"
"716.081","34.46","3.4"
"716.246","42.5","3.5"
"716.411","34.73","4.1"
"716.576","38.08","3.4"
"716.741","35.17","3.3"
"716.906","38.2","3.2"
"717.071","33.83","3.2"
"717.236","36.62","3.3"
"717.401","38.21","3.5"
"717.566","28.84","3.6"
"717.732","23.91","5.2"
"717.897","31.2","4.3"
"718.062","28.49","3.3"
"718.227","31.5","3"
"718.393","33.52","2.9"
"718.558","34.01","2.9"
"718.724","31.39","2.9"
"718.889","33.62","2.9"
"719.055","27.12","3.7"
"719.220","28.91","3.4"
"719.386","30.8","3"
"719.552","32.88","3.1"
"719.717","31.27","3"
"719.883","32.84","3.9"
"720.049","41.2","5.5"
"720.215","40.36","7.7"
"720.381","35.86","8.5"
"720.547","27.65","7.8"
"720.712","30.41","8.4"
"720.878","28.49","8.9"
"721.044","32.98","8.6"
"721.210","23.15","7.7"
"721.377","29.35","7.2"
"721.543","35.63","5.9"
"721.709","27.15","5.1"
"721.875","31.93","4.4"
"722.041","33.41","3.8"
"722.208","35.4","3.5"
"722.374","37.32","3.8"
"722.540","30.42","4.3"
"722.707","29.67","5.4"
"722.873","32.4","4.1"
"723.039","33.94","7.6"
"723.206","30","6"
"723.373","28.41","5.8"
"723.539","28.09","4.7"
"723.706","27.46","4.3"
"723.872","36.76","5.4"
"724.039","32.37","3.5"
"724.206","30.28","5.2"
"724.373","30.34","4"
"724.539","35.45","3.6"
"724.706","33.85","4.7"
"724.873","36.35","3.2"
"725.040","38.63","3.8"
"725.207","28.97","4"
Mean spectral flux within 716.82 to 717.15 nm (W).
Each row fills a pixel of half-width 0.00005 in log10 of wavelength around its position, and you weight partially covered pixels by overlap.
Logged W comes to 36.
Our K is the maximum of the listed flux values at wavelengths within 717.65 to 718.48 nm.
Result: 33.52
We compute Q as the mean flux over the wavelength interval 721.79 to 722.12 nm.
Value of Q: 32.7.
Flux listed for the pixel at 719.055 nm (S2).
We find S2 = 27.12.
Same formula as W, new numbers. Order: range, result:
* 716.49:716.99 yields 37.1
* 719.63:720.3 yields 36.4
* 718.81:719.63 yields 30.6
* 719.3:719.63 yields 31.7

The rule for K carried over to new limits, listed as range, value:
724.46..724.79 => 35.45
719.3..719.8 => 32.88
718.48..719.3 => 34.01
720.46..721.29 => 32.98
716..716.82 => 42.5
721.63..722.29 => 35.4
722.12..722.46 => 37.32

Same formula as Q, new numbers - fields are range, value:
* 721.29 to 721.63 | 32.3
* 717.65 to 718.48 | 29.8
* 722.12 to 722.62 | 34.4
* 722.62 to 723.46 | 30.9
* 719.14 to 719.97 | 31.4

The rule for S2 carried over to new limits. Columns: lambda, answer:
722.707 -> 29.67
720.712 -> 30.41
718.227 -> 31.5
